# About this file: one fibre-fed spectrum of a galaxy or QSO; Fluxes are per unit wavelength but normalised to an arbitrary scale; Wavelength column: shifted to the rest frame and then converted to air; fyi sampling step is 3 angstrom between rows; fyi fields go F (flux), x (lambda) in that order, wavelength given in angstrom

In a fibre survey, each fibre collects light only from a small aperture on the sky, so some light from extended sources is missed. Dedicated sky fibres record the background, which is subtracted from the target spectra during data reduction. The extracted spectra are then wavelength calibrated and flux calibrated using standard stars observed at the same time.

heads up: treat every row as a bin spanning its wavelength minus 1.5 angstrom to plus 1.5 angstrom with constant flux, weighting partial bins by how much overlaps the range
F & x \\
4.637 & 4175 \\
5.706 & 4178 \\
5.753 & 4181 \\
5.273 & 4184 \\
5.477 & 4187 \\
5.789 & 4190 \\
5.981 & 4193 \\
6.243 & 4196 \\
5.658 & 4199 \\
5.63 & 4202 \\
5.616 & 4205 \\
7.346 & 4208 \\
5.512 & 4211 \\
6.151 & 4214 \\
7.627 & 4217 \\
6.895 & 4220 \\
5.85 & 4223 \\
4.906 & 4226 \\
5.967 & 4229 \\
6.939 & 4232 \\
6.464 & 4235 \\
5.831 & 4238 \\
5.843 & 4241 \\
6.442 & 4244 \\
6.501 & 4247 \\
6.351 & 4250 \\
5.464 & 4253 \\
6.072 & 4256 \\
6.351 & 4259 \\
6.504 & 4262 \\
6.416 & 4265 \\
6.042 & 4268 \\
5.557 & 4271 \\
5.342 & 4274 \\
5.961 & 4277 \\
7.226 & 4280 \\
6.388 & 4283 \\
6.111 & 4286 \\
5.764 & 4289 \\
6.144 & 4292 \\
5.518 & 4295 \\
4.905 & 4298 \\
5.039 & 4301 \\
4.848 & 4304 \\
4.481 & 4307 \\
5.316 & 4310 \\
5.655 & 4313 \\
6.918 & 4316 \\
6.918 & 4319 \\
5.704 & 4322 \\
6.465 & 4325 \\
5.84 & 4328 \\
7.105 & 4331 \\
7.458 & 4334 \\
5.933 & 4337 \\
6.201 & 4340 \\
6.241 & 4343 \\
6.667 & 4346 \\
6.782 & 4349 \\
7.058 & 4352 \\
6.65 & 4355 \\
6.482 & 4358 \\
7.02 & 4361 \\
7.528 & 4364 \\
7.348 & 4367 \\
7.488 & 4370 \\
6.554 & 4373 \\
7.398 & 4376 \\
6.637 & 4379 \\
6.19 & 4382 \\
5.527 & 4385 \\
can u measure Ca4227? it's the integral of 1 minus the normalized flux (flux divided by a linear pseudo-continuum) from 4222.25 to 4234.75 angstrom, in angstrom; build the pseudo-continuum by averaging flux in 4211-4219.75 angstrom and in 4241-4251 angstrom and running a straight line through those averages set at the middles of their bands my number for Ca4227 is 1.0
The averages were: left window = 6.65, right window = 6.35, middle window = 5.97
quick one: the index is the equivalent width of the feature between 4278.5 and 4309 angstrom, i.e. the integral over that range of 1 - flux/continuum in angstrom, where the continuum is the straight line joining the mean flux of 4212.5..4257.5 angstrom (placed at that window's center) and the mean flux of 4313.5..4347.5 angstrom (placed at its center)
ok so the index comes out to 3.5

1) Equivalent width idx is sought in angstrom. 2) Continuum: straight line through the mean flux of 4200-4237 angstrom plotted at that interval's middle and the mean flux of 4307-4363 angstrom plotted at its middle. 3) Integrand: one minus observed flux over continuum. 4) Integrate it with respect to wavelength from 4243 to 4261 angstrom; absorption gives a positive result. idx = 0.2 angstrom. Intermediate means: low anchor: 6.23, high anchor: 6.42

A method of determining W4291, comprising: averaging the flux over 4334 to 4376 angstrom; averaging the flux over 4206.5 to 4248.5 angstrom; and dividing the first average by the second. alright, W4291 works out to 1.1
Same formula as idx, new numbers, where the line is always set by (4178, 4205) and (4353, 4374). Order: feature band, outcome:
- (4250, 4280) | 1.1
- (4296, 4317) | 4.2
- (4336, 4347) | 1.0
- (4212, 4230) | -0.9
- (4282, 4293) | 0.6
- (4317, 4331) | 0.8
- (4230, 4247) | -0.7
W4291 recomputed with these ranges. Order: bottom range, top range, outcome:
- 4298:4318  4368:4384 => 1.27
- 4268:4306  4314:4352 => 1.14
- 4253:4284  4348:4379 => 1.14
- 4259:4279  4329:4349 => 1.09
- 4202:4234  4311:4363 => 1.04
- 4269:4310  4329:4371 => 1.21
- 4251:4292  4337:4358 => 1.07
